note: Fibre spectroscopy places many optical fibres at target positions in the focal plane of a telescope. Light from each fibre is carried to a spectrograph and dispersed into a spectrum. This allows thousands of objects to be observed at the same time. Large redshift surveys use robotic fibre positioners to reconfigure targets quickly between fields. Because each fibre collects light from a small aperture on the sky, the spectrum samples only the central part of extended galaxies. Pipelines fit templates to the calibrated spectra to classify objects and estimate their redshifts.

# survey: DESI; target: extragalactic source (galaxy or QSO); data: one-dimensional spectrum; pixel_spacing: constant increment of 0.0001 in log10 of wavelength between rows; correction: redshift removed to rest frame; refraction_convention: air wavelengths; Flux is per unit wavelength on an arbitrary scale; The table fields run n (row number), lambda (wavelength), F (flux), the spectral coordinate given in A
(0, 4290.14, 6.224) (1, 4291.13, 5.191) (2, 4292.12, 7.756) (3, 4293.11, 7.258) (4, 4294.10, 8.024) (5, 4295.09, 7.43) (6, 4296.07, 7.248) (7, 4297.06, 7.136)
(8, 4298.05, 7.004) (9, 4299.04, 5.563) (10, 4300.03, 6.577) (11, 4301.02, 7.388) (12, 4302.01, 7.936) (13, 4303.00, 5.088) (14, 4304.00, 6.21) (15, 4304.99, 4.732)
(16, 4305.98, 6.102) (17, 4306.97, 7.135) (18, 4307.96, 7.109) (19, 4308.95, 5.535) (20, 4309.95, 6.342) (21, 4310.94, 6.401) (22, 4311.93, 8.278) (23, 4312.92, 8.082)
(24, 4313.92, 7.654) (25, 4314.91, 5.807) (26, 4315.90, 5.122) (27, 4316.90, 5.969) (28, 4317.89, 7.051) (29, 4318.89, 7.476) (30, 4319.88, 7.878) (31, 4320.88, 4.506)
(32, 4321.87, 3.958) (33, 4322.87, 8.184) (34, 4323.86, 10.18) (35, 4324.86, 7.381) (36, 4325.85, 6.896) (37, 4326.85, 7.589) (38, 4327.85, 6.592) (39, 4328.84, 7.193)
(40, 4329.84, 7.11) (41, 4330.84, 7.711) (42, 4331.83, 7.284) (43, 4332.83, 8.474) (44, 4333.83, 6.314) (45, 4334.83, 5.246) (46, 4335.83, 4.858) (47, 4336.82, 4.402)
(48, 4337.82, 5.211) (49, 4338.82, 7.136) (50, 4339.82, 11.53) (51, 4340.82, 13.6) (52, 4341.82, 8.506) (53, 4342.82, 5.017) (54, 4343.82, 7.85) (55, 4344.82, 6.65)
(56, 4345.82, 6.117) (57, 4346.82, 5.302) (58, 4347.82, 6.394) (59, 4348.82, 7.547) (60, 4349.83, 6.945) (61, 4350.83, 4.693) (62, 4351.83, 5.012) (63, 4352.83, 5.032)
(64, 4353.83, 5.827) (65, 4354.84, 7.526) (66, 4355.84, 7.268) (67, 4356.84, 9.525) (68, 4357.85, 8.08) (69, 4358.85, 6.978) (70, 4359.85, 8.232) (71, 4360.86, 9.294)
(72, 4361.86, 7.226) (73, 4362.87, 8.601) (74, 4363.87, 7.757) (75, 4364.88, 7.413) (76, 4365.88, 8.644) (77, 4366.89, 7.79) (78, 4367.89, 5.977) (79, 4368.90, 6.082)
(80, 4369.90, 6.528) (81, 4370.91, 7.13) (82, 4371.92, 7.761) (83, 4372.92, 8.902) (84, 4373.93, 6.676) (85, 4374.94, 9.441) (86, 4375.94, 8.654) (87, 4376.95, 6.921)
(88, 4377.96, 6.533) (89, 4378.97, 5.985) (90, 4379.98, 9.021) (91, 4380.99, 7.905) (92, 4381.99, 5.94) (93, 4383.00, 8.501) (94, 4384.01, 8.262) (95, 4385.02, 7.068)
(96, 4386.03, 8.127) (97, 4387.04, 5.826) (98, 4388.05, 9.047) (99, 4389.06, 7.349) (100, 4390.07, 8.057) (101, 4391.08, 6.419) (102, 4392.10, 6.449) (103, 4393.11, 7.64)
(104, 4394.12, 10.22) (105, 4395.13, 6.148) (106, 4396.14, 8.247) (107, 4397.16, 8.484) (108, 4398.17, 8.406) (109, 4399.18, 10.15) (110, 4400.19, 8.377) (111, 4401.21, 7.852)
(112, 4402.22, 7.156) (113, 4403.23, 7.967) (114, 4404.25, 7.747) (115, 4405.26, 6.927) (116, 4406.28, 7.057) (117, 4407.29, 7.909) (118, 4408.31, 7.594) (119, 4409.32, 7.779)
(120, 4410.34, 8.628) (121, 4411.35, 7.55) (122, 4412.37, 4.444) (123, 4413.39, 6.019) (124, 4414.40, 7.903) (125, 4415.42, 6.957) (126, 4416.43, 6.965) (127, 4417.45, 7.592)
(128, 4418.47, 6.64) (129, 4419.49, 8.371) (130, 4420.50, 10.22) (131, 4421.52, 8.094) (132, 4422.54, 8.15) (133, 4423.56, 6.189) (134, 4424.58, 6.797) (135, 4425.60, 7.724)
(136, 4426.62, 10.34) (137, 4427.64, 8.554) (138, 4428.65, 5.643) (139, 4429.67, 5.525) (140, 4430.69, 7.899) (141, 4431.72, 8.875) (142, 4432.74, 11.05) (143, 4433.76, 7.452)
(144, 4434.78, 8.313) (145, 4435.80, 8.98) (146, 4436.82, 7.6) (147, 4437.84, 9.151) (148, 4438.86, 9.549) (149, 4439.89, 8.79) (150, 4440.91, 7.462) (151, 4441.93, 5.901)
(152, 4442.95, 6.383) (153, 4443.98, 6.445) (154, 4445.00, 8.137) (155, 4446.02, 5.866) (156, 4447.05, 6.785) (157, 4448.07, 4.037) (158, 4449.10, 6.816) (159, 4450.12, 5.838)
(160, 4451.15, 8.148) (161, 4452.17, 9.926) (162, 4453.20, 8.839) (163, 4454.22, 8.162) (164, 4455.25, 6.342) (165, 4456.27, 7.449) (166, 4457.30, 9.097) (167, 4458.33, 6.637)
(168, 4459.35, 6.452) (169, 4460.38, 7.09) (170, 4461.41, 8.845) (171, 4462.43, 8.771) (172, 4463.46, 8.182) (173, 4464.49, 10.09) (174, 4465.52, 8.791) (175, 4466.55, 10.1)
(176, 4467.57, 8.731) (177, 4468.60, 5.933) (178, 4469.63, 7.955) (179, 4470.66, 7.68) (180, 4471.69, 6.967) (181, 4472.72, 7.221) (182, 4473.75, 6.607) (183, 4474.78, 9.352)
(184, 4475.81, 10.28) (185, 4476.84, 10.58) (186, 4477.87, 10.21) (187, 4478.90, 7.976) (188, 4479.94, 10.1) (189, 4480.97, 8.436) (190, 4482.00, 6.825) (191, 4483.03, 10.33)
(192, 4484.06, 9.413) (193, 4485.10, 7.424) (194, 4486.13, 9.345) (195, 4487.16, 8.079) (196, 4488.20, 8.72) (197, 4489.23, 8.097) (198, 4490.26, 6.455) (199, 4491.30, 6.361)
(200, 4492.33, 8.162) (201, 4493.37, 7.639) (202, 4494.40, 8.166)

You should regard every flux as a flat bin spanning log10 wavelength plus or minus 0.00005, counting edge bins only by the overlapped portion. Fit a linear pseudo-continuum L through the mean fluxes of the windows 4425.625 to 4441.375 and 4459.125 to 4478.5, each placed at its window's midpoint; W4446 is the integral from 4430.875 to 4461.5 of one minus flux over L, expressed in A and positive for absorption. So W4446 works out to 2.57 A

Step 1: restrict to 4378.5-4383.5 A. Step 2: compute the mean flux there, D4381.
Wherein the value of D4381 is 7.49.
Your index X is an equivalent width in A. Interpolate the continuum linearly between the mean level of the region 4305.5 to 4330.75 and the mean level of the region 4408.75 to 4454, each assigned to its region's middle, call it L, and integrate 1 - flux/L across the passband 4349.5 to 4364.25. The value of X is -0.1 A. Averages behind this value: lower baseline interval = 6.88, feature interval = 7.2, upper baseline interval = 7.6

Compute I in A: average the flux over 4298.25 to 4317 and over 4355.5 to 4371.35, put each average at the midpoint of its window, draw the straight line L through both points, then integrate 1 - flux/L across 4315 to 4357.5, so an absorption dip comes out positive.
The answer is 1.1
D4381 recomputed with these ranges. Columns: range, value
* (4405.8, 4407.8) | 7.5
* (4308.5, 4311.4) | 6.09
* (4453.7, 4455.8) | 7.29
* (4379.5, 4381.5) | 8.47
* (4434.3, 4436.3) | 8.66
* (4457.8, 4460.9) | 6.73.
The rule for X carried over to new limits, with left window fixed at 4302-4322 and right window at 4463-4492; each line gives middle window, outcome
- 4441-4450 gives 1.92 A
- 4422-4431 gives 0.45 A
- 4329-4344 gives -1.40 A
